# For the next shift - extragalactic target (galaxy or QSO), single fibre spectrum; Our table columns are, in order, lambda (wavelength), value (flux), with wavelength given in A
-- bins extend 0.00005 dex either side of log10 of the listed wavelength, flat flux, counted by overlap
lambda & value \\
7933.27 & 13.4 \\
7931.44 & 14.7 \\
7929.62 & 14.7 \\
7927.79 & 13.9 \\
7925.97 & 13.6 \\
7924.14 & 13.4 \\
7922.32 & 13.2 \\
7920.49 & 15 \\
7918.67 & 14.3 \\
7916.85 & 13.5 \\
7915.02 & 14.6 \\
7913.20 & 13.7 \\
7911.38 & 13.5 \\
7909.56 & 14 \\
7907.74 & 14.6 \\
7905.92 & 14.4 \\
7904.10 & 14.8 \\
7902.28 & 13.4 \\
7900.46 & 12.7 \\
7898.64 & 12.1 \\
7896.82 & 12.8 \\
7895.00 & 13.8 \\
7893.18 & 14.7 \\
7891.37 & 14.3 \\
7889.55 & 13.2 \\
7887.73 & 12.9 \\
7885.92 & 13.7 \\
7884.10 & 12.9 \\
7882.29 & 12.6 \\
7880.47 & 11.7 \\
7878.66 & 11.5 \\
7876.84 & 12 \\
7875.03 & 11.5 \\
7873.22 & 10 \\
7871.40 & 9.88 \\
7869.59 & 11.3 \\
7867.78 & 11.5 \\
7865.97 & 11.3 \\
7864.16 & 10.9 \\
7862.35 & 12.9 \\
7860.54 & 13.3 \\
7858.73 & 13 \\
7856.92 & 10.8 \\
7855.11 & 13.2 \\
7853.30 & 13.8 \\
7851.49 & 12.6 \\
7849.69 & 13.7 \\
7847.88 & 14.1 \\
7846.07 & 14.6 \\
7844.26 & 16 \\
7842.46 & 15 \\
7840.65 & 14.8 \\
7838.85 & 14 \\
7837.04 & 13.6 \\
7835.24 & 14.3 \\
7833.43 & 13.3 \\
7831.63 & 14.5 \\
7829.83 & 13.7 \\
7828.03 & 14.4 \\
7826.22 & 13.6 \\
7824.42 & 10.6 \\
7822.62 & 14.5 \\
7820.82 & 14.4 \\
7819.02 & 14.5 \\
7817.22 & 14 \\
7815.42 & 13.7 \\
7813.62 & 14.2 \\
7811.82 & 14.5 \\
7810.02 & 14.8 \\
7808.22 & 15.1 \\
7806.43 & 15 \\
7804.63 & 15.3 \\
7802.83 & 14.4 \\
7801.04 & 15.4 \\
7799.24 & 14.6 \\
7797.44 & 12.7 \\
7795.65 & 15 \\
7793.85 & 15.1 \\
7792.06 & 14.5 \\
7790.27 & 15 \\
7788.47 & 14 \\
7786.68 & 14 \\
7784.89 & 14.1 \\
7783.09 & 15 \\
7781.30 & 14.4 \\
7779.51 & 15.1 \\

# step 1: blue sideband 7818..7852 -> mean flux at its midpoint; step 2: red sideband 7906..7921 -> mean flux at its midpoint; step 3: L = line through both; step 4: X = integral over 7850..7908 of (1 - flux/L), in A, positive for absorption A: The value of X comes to 6.1 A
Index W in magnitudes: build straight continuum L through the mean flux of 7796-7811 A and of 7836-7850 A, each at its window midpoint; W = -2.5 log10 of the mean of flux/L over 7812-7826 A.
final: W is 0.07 mag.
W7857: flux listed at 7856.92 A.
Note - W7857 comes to 10.8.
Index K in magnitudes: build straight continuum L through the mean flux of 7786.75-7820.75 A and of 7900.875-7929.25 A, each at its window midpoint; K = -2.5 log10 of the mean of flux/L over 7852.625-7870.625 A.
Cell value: 0.17 mag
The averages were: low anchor 14.5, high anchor 14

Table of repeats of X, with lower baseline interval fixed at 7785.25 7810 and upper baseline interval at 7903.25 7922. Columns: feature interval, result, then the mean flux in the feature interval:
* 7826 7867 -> 2.6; 13.5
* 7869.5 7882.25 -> 2.8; 11.2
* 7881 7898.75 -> 1.2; 13.3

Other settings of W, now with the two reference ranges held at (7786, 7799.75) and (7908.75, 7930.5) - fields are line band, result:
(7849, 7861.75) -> 0.10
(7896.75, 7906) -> 0.05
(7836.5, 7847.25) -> -0.04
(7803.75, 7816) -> -0.03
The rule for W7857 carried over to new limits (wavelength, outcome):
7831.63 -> 14.5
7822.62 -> 14.5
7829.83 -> 13.7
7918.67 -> 14.3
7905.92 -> 14.4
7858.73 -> 13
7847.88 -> 14.1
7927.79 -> 13.9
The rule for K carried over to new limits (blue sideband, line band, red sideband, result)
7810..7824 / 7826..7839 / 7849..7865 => -0.03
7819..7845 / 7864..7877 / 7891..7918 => 0.25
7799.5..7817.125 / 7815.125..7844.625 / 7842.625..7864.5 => 0.00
